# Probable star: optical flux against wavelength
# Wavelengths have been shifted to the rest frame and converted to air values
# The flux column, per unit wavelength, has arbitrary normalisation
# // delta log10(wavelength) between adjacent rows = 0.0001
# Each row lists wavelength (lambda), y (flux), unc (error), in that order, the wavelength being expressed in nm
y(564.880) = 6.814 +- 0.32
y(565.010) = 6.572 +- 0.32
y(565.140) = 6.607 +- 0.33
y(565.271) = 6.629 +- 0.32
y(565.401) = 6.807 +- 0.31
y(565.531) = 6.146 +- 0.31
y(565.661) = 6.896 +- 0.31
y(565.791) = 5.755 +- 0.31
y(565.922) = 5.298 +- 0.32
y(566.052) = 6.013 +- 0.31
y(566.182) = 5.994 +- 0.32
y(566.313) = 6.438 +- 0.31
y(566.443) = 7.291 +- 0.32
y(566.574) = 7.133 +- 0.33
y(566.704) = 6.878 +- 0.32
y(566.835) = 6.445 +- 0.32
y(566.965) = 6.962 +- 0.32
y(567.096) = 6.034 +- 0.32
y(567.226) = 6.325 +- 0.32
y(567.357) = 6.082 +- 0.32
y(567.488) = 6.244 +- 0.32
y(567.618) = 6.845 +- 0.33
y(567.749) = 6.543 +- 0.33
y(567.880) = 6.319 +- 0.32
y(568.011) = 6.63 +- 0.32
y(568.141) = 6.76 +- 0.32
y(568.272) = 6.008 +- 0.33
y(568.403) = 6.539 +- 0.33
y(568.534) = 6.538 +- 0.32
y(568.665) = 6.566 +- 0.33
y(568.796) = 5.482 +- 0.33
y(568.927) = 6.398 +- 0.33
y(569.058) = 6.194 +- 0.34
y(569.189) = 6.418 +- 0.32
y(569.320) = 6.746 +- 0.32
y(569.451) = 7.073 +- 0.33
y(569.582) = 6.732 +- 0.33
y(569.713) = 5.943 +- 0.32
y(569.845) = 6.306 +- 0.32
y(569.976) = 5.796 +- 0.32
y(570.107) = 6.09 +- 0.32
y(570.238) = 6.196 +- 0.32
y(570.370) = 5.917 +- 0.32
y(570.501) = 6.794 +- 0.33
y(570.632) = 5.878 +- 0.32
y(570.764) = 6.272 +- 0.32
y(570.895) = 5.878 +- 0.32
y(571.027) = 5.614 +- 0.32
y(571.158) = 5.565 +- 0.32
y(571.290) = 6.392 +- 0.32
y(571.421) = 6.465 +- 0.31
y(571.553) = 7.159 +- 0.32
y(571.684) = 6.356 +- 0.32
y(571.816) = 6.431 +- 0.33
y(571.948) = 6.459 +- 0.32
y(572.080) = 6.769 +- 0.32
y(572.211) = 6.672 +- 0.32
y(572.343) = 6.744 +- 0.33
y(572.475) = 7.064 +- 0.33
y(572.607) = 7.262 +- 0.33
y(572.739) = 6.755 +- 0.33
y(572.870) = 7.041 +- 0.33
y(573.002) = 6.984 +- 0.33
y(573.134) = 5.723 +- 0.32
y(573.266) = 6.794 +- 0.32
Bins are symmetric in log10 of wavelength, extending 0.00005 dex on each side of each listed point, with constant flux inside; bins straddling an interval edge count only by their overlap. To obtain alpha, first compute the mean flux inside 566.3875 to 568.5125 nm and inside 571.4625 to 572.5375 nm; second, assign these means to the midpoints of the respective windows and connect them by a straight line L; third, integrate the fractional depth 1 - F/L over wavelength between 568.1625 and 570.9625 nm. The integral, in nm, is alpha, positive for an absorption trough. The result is 0.14 nm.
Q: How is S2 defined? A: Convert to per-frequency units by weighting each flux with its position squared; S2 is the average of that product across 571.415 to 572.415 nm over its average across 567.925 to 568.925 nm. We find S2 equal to 1.1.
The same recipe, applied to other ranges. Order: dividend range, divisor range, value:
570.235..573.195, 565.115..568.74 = 1.02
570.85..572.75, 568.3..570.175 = 1.04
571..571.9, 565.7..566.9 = 1.01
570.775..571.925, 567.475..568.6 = 0.97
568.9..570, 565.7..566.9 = 1.02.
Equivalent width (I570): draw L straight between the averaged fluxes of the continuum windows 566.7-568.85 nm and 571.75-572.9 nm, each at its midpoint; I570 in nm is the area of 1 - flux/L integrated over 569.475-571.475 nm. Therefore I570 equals 0.15 nm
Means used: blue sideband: 6.41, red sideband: 6.79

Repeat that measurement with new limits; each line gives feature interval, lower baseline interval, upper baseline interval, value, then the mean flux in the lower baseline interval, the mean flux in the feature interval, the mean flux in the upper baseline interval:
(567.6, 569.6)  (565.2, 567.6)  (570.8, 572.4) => -0.02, 6.42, 6.47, 6.37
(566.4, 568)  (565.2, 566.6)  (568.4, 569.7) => -0.04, 6.38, 6.58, 6.45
